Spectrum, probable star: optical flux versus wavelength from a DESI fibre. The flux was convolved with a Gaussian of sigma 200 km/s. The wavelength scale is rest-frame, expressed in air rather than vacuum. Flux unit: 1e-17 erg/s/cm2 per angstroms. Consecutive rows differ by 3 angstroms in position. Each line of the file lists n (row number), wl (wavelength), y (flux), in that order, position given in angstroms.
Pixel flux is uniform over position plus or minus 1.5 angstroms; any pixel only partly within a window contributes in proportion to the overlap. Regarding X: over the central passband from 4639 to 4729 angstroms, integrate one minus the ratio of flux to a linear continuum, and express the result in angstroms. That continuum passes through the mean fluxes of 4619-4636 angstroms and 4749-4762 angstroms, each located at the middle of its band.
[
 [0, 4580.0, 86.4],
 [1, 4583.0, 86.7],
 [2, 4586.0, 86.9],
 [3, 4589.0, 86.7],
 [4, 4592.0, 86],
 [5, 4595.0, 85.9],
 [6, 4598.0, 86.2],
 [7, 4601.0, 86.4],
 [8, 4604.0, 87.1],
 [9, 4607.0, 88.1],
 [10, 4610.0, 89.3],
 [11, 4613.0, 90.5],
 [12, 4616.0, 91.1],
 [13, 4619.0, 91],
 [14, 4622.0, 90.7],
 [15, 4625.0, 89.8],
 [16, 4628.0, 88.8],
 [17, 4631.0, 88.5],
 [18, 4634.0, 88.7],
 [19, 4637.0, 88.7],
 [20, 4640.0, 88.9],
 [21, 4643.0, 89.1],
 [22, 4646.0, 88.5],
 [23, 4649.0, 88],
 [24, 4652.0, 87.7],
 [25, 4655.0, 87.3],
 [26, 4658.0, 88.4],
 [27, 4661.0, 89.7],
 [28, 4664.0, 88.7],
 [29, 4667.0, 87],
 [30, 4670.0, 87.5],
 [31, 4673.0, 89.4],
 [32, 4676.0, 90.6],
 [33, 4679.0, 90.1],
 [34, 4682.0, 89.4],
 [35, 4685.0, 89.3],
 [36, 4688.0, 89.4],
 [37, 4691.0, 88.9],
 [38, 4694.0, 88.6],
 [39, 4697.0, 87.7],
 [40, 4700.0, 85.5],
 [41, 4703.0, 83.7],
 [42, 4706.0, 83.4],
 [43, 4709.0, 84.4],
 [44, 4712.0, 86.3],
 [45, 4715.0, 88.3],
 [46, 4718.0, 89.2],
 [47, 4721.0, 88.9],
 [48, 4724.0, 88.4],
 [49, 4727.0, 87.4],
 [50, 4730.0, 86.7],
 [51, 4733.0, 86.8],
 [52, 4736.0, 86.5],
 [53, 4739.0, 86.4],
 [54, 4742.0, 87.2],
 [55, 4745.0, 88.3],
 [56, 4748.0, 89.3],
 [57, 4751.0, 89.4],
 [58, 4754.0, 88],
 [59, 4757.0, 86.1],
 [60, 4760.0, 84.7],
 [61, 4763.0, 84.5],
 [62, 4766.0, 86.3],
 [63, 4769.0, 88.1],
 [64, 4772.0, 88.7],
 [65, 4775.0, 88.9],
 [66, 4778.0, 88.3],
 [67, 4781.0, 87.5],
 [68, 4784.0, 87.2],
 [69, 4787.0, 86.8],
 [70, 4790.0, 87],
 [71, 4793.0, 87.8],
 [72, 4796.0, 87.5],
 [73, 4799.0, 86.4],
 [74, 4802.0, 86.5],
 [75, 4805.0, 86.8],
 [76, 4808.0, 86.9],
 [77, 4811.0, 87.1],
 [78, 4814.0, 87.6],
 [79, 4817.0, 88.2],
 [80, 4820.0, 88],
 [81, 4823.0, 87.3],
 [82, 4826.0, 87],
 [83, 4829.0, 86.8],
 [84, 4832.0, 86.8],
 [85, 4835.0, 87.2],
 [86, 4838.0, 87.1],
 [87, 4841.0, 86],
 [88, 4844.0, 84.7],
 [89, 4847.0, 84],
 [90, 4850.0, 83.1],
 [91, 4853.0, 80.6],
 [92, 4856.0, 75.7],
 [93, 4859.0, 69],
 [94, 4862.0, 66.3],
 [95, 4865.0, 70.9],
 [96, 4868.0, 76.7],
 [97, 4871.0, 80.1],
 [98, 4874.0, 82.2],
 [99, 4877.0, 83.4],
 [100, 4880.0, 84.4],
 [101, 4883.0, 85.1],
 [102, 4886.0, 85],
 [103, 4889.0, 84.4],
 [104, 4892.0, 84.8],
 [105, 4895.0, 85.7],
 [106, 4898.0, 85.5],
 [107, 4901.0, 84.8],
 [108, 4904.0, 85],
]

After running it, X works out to 0.41 angstroms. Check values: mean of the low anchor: 89.4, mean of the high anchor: 87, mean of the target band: 88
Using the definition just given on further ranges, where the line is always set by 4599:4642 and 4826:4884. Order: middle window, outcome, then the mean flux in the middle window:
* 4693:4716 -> 0.10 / 85.9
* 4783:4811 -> -1.30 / 87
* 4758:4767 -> -0.09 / 85.2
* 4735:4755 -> -0.71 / 87.9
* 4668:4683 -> -0.36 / 89.3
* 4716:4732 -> -0.47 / 88.1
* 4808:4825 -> -1.05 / 87.6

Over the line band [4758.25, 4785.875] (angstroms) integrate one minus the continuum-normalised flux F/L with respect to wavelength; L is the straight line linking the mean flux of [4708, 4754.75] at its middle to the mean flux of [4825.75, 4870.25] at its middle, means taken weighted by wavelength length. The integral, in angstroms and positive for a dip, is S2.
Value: -0.63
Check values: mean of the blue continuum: 87.6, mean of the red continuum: 80.6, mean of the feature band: 87.1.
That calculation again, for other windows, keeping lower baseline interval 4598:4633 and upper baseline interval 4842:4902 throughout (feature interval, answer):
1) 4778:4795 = -0.8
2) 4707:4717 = 0.0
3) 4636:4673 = -0.2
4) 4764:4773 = -0.4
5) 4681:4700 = -0.4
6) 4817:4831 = -0.8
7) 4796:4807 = -0.5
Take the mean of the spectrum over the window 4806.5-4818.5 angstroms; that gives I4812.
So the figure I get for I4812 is 87.5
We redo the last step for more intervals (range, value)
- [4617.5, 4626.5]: 90.5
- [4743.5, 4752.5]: 89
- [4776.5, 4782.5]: 87.9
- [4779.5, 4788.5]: 87.2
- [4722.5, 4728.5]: 87.9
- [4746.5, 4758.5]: 88.2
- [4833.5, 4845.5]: 86.2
